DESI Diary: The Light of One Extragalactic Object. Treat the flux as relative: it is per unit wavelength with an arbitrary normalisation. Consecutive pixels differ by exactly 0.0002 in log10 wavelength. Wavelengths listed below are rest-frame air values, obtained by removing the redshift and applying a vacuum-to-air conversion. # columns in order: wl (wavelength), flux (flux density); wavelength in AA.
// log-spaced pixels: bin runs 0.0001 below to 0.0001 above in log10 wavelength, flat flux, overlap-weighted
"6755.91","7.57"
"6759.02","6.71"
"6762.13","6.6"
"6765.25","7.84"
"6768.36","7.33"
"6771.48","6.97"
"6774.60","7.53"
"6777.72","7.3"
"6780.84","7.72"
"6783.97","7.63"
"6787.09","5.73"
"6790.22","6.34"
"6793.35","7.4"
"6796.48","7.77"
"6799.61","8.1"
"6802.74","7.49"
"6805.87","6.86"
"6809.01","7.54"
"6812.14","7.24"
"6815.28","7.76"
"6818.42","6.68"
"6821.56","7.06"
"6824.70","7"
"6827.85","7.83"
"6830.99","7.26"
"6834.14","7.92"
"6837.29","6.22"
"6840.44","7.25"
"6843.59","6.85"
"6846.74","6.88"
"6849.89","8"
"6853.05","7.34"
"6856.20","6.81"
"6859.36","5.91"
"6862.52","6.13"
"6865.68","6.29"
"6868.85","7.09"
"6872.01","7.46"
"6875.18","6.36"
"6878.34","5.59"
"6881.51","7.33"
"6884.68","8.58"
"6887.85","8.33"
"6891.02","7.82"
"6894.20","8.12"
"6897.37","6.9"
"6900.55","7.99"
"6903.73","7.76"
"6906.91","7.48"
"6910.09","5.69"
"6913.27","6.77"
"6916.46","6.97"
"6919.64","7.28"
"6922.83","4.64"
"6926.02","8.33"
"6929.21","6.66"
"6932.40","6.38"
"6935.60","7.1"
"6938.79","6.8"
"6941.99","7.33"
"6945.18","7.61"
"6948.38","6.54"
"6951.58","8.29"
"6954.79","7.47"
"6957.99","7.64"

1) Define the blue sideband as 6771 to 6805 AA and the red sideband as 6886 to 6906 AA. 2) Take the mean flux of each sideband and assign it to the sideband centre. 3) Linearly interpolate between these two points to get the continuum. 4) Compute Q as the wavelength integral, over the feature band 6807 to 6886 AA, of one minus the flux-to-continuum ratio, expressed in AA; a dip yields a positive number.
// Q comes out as 5.38 AA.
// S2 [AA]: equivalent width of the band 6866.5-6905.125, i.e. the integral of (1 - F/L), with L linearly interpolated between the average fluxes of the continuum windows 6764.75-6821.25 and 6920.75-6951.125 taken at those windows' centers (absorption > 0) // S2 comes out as -2.21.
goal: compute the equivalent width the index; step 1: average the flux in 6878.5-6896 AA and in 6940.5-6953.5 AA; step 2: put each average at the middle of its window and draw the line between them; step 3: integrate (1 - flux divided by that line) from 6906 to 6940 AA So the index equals 3.9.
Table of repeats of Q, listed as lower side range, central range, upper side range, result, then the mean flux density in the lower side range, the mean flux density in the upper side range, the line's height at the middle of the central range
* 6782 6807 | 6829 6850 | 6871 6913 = 0.26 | 7.18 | 7.32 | 7.24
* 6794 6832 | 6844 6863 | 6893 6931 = 0.94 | 7.39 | 7.04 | 7.24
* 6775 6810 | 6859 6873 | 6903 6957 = 1.03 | 7.27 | 7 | 7.12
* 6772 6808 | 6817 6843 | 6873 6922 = 0.36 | 7.26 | 7.23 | 7.24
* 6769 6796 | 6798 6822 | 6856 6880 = -1.60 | 7.11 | 6.44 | 6.89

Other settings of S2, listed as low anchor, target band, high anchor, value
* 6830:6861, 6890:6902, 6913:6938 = -1.5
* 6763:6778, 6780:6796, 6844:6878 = 0.6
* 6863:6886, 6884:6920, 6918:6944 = -3.1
